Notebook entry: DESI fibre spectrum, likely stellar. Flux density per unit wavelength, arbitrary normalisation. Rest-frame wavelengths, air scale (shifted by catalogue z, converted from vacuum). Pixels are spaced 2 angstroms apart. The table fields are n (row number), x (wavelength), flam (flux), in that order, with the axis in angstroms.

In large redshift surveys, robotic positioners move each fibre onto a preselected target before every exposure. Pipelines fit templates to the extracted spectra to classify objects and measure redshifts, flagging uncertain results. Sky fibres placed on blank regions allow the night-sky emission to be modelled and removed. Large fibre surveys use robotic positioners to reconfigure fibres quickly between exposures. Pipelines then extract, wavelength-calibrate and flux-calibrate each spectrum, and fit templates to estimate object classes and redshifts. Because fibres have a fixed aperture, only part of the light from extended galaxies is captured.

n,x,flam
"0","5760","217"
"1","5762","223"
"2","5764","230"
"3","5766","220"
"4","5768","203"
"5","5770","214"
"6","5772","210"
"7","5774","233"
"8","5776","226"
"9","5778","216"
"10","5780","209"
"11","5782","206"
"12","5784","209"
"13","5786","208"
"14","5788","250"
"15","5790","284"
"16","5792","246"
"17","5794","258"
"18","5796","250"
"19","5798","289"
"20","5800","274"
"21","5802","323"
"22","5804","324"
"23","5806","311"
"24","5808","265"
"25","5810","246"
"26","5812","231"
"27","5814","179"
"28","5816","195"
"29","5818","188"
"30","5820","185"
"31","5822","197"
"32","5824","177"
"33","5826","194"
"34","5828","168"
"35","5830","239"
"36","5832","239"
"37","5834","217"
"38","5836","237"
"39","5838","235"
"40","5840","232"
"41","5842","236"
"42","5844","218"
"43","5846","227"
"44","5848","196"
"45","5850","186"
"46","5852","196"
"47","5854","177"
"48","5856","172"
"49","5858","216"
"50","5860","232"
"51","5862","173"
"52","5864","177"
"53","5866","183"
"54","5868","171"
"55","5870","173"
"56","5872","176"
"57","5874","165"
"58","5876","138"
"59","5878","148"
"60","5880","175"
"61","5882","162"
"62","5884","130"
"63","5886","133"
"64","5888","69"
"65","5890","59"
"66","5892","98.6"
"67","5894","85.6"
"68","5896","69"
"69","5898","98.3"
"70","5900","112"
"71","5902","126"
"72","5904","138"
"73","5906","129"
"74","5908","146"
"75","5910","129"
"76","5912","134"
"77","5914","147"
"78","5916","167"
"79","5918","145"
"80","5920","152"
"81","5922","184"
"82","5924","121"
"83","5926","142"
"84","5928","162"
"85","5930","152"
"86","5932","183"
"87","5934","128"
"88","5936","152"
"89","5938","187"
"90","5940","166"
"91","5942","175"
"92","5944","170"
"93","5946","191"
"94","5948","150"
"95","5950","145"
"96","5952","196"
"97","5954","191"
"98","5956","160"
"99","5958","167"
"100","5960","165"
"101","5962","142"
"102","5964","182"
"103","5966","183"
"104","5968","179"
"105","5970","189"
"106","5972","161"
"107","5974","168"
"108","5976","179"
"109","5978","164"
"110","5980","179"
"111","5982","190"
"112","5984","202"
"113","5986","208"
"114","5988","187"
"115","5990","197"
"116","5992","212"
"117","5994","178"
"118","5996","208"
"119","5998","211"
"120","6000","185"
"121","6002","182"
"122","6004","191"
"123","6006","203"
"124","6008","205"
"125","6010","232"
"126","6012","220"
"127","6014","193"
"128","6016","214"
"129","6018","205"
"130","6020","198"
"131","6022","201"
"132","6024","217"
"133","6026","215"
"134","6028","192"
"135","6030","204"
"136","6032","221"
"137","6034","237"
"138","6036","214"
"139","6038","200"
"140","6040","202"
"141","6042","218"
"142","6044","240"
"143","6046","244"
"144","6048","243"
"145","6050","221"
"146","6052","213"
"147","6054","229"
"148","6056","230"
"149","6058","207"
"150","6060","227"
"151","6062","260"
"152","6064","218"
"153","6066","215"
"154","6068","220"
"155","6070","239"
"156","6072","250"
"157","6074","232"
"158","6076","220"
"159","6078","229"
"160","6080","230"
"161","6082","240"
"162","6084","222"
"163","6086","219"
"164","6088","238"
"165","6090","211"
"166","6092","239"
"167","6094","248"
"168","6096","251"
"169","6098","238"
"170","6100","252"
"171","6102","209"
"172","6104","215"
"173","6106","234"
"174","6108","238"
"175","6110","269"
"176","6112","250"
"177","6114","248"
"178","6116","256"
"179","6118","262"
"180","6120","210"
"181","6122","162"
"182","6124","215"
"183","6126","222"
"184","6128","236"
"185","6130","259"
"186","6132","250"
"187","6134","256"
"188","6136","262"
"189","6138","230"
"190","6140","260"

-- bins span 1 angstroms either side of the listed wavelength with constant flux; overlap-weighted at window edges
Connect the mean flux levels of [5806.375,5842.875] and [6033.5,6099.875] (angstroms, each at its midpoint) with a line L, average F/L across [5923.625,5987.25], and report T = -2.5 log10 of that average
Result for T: 0.29 mag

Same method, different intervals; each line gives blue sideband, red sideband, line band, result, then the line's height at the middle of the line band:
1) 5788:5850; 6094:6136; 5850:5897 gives 0.47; 235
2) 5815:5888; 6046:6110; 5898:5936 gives 0.37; 201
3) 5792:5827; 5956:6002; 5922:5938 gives 0.29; 200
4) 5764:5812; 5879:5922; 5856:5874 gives -0.14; 163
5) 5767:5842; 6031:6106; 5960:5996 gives 0.25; 229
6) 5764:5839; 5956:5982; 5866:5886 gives 0.27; 205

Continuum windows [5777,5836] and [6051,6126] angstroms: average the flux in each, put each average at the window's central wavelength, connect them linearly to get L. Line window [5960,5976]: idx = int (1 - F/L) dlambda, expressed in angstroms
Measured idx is 4.1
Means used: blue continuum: 234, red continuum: 231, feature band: 172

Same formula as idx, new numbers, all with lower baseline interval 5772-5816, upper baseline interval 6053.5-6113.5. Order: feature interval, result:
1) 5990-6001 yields 1.79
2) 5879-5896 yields 9.20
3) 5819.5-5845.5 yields 3.30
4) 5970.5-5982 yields 3.16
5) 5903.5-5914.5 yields 4.77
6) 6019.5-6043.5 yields 2.51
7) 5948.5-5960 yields 3.32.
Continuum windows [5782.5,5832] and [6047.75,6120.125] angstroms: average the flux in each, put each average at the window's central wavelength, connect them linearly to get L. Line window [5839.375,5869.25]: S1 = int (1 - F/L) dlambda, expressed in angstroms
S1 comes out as 4.7 angstroms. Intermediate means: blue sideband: 237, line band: 199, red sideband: 233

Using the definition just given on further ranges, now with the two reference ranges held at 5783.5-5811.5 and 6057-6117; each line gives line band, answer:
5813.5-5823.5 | 2.88 angstroms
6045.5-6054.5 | 0.34 angstroms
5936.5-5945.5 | 2.75 angstroms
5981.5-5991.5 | 1.94 angstroms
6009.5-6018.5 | 1.13 angstroms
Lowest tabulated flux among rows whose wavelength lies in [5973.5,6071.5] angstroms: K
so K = 164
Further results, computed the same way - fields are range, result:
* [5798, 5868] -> 168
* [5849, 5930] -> 59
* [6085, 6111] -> 209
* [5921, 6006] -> 121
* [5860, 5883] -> 138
